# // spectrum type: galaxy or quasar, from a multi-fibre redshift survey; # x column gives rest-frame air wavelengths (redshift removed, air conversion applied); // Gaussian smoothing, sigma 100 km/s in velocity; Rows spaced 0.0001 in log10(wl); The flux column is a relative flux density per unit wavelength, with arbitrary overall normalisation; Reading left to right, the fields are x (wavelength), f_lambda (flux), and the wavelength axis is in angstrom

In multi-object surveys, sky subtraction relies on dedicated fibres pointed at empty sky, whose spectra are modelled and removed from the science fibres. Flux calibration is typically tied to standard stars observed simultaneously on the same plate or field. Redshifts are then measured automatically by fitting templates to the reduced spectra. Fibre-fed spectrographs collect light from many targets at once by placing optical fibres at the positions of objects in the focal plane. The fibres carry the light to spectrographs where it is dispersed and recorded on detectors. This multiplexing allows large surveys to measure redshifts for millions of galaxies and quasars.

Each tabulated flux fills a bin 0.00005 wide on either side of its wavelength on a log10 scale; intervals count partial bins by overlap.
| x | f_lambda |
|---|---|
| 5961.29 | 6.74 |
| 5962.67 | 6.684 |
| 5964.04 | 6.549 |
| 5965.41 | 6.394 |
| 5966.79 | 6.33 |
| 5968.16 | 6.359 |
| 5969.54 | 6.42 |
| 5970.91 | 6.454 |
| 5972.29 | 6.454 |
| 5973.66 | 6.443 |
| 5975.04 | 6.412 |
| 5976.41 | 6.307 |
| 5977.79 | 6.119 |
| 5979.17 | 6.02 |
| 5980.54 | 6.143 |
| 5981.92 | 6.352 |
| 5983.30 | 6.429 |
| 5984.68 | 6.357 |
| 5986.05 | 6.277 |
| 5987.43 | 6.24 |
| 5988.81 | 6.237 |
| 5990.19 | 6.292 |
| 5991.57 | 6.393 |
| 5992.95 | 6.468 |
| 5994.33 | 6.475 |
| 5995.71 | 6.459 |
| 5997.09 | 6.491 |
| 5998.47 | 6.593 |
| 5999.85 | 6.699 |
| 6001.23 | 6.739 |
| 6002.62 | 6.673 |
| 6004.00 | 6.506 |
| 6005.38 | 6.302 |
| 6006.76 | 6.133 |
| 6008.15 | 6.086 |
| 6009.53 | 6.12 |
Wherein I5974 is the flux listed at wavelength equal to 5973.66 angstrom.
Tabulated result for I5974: 6.443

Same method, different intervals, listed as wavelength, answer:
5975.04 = 6.412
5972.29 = 6.454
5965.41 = 6.394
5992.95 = 6.468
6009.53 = 6.12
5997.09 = 6.491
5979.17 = 6.02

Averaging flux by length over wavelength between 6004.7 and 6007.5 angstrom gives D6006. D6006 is 6.21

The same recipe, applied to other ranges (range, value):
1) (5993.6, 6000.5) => 6.55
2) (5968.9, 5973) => 6.45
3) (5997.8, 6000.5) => 6.65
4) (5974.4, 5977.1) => 6.37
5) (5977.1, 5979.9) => 6.07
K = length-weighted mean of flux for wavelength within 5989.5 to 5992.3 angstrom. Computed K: 6.34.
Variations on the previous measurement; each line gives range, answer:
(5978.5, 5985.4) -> 6.27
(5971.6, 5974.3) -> 6.46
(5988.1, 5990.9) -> 6.26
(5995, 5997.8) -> 6.48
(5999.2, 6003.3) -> 6.69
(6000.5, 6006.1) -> 6.56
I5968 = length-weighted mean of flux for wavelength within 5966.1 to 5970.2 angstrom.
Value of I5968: 6.36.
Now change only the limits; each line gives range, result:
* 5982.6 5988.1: 6.33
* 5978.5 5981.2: 6.1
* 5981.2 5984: 6.37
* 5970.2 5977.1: 6.42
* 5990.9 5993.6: 6.43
